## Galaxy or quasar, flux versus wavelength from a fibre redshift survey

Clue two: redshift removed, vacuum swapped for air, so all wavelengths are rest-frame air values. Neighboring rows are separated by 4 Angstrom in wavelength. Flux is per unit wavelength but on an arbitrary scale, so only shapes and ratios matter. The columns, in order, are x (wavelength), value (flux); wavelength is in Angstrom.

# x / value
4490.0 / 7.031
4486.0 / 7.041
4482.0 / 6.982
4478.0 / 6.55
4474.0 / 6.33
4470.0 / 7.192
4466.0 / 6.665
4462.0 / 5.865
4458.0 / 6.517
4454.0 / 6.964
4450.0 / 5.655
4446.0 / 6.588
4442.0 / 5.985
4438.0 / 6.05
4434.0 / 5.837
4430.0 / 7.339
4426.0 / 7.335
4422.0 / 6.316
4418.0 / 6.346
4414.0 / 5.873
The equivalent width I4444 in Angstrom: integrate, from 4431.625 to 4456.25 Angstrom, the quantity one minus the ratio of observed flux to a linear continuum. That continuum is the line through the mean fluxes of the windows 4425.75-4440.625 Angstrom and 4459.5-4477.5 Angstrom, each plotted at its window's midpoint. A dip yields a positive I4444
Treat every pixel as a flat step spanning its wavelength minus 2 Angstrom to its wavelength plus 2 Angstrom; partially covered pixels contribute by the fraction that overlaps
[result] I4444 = 1.2 Angstrom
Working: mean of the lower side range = 6.53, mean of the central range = 6.2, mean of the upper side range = 6.52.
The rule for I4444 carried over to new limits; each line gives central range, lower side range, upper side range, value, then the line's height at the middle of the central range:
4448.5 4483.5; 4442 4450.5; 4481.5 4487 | 0.42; 6.61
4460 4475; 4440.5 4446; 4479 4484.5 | 0.29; 6.65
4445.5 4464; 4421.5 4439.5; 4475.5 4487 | 1.14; 6.71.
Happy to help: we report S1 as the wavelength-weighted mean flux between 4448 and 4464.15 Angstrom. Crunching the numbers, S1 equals 6.25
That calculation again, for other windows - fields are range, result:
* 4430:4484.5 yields 6.44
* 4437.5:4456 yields 6.26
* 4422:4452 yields 6.39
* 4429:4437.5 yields 6.4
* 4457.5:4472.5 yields 6.56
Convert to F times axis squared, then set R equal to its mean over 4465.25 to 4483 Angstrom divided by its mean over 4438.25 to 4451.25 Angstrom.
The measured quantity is 1.1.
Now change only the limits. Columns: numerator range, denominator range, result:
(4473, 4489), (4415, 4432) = 1.02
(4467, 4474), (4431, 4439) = 1.14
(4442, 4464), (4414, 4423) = 1.02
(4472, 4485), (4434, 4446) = 1.11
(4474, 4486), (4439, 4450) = 1.11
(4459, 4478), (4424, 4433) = 0.93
